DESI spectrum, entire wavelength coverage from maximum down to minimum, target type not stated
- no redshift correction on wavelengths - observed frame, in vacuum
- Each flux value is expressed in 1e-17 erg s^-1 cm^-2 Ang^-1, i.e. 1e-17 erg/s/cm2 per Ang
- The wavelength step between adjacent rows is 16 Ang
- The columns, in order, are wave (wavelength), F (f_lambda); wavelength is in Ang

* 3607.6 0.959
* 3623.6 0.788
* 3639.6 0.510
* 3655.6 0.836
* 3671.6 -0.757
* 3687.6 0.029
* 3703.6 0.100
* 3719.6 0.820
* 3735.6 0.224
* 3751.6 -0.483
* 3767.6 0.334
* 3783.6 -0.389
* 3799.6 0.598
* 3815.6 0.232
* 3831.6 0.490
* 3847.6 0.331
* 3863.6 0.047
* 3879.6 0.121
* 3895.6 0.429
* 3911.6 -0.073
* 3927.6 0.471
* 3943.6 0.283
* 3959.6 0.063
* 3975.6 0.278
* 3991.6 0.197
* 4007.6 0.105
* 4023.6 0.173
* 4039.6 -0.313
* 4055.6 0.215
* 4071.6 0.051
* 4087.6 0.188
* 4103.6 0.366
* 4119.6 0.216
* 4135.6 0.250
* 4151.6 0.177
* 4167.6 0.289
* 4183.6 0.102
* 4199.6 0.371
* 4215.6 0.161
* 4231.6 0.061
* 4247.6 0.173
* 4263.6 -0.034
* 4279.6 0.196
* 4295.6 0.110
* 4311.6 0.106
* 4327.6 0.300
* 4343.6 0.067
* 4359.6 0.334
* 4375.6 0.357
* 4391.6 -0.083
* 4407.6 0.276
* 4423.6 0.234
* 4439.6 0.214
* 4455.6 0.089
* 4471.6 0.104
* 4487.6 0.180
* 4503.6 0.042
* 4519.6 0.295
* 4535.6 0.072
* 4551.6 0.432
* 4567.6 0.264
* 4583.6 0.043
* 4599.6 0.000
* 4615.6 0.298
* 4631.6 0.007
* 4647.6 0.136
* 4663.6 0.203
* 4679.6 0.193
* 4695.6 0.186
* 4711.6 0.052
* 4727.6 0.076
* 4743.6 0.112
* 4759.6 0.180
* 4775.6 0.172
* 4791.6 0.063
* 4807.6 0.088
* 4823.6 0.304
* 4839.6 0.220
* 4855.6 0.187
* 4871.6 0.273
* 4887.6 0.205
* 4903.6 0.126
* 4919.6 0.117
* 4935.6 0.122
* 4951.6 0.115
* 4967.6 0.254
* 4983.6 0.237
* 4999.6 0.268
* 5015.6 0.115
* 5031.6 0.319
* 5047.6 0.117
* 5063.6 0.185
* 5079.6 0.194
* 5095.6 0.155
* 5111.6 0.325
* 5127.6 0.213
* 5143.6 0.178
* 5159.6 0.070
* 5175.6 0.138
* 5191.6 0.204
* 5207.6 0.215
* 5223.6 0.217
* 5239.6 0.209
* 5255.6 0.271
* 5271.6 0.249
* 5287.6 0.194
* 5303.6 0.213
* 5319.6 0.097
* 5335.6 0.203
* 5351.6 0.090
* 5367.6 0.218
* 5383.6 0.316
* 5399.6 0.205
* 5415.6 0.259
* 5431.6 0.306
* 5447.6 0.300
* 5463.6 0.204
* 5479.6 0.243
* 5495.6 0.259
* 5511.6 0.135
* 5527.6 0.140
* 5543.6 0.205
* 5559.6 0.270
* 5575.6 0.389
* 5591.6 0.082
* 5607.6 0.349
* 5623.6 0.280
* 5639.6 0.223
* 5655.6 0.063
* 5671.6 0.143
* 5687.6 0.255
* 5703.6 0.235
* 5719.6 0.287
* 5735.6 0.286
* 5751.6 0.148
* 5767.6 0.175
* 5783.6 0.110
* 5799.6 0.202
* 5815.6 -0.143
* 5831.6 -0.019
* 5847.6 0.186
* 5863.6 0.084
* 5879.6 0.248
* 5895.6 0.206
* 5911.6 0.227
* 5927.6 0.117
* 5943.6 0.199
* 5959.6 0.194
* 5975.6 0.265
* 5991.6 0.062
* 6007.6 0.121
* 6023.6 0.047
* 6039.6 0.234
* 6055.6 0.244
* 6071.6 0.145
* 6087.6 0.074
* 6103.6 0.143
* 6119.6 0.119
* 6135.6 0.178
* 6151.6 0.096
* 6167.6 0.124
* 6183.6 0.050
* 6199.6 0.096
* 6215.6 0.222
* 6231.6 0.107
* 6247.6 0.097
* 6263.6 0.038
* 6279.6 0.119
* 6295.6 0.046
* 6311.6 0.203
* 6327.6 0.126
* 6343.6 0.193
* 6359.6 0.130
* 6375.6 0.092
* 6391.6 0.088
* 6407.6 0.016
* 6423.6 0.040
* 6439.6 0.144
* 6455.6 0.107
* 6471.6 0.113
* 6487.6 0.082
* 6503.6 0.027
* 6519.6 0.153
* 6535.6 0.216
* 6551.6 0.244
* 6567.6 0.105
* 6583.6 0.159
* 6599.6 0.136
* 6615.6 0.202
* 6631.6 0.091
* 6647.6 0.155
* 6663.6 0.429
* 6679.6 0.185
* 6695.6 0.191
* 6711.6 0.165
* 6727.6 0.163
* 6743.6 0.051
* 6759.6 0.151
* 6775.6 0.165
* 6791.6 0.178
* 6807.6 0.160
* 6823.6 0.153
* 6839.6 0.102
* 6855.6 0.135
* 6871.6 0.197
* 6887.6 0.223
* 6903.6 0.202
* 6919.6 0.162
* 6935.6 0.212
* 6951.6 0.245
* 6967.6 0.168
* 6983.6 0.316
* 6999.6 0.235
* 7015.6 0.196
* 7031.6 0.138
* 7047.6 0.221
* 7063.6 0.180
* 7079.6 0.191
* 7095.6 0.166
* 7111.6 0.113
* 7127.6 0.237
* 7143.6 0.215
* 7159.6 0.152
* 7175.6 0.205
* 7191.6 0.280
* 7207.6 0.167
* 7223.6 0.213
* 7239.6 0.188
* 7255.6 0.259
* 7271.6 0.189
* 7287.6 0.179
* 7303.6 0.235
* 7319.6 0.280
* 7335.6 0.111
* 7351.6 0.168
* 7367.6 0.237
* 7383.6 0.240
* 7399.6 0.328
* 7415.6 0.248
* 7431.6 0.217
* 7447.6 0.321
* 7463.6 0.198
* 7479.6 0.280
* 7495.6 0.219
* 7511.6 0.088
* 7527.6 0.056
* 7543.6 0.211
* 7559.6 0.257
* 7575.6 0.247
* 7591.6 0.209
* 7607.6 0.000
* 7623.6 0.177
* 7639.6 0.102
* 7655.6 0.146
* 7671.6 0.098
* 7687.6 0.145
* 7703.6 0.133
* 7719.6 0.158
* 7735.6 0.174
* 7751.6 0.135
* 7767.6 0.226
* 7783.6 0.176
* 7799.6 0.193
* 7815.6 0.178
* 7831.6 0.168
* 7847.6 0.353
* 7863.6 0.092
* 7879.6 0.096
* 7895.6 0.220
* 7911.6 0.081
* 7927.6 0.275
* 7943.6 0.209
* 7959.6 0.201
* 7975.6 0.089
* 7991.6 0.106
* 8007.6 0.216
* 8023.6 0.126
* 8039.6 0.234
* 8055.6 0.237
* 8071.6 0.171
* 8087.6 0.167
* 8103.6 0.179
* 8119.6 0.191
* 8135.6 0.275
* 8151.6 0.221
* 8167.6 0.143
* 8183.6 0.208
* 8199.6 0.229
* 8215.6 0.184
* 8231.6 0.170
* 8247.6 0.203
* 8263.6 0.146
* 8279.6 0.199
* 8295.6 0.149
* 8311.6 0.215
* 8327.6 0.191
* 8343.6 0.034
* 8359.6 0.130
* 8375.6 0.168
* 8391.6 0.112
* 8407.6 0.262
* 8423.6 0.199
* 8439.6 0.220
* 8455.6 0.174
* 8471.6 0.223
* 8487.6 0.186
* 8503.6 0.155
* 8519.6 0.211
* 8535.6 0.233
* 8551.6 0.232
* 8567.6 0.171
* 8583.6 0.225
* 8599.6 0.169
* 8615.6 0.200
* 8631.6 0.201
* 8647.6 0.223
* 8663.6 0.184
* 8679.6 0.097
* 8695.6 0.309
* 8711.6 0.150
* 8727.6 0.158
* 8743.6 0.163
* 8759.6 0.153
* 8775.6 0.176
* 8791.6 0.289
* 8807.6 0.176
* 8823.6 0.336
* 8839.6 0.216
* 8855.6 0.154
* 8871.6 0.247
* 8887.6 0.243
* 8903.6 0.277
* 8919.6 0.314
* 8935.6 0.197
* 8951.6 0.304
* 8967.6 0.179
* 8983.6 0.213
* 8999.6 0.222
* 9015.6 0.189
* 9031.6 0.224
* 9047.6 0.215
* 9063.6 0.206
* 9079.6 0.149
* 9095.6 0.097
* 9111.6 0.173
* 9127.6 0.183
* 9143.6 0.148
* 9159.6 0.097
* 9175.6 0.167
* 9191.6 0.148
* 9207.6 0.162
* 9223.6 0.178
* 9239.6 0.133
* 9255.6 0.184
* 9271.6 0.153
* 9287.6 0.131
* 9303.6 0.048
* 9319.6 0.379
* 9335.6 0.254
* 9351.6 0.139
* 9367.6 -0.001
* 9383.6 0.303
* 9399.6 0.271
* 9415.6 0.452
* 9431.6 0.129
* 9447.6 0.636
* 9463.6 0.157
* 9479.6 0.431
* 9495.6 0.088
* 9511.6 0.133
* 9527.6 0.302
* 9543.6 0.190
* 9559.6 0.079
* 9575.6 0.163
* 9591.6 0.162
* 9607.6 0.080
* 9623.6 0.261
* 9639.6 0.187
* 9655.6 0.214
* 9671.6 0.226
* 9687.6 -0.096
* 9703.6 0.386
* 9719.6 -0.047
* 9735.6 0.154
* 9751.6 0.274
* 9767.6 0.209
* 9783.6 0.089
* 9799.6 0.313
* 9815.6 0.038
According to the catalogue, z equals 0.789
